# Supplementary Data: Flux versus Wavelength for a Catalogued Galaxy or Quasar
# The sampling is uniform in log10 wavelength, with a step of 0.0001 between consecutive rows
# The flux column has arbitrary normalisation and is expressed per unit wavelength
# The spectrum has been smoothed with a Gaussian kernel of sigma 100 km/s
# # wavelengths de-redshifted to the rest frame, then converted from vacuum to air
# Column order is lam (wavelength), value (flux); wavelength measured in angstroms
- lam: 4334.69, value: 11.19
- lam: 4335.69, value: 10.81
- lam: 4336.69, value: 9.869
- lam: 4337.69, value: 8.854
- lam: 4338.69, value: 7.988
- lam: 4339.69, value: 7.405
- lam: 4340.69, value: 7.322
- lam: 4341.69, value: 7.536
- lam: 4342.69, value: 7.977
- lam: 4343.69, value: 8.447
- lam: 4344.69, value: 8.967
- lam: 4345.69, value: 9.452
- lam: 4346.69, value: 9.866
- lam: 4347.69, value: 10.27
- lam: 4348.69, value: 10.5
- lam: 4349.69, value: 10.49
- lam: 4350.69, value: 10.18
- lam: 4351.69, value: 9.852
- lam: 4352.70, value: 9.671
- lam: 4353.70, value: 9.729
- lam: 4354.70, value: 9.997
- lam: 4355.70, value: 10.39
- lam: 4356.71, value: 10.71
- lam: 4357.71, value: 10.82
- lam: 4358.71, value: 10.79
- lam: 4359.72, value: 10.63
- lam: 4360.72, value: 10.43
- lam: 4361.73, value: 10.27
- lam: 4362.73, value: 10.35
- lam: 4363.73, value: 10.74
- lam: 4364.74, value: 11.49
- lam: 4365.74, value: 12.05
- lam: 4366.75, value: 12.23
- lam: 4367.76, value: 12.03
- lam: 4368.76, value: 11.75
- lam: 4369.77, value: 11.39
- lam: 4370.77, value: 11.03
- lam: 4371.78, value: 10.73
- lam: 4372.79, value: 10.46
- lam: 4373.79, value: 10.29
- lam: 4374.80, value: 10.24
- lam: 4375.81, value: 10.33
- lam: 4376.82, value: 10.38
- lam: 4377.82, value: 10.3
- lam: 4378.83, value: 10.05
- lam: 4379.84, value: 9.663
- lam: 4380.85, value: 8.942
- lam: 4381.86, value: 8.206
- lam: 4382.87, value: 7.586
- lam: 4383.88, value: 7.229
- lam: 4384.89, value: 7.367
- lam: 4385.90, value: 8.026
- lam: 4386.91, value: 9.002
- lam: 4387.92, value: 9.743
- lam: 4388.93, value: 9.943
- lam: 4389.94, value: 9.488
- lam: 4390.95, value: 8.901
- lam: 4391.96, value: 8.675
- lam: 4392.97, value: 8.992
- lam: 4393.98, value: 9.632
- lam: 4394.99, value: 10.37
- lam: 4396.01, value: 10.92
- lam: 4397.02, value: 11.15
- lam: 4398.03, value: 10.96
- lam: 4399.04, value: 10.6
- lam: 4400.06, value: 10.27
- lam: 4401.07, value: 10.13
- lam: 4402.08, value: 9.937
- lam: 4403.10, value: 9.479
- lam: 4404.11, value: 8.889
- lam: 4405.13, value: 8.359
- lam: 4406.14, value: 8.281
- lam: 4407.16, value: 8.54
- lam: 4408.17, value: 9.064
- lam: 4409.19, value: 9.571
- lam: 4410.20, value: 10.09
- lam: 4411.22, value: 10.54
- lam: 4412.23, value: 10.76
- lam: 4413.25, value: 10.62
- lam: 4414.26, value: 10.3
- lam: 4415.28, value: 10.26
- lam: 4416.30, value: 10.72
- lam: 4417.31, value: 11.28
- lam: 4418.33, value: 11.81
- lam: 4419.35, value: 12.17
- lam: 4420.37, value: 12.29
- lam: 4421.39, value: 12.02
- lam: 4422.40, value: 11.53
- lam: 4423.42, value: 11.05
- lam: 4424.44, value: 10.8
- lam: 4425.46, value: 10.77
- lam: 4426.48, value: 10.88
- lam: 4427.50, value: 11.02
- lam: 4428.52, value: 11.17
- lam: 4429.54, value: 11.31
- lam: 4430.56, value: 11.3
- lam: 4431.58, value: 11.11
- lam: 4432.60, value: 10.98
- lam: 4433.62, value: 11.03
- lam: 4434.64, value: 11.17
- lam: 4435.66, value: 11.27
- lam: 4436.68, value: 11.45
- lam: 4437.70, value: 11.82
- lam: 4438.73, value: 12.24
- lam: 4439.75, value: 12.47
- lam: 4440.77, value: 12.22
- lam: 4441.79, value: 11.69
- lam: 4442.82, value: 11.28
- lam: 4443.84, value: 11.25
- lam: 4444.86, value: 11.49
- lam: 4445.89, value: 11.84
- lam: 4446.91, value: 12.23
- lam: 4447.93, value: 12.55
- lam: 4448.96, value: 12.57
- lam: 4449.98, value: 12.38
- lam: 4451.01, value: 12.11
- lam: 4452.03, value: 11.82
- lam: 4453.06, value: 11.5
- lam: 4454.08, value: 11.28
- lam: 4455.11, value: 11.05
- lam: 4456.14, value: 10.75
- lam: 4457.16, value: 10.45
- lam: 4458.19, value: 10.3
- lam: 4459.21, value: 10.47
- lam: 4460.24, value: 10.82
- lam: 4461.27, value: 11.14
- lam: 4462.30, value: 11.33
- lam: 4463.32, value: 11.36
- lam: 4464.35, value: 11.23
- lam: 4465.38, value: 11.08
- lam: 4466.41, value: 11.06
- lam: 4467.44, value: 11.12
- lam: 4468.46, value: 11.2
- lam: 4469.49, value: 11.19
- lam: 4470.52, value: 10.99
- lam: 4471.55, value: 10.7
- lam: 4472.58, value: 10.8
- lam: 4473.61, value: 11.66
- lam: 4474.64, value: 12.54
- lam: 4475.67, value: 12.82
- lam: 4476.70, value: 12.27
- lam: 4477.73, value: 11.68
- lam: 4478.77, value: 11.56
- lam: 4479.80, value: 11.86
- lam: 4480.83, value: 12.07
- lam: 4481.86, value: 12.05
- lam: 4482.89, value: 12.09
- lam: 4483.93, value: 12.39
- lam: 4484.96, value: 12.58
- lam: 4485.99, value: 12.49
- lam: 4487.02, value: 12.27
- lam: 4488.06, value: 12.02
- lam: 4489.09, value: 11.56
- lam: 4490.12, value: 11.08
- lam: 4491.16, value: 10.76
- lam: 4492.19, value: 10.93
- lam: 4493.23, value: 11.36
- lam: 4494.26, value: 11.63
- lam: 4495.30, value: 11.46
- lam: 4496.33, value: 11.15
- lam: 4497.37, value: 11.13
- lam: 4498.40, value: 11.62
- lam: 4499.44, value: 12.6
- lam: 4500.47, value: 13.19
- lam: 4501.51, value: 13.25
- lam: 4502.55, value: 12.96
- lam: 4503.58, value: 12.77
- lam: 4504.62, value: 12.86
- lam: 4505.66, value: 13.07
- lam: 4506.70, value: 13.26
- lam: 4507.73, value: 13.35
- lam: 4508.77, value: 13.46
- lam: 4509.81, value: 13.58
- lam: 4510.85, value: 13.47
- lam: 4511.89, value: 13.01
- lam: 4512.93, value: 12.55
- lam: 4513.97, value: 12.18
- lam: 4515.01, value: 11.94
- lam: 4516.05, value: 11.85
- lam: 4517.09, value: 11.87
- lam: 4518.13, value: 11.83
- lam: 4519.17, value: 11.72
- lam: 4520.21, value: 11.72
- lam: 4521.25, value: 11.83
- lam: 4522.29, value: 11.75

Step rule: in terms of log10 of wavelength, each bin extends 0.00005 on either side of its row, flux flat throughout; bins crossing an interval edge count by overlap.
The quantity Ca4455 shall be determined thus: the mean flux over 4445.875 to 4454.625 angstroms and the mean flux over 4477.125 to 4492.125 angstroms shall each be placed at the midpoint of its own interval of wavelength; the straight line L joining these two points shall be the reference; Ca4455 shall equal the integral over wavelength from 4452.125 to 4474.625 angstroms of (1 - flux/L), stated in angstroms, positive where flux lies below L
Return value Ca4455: 1.69 angstroms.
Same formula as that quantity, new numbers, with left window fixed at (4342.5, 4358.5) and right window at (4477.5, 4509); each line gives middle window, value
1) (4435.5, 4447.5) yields -0.5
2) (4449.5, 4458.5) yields 0.2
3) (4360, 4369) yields -1.0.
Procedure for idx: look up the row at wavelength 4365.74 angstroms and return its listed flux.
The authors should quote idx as 12.05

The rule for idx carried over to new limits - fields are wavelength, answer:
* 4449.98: 12.38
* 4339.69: 7.405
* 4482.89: 12.09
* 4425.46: 10.77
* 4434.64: 11.17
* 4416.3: 10.72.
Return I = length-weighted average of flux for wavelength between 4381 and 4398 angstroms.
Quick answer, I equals 9.13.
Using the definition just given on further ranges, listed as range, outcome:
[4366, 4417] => 9.86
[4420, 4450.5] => 11.6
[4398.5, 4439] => 10.7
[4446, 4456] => 11.9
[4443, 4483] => 11.5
